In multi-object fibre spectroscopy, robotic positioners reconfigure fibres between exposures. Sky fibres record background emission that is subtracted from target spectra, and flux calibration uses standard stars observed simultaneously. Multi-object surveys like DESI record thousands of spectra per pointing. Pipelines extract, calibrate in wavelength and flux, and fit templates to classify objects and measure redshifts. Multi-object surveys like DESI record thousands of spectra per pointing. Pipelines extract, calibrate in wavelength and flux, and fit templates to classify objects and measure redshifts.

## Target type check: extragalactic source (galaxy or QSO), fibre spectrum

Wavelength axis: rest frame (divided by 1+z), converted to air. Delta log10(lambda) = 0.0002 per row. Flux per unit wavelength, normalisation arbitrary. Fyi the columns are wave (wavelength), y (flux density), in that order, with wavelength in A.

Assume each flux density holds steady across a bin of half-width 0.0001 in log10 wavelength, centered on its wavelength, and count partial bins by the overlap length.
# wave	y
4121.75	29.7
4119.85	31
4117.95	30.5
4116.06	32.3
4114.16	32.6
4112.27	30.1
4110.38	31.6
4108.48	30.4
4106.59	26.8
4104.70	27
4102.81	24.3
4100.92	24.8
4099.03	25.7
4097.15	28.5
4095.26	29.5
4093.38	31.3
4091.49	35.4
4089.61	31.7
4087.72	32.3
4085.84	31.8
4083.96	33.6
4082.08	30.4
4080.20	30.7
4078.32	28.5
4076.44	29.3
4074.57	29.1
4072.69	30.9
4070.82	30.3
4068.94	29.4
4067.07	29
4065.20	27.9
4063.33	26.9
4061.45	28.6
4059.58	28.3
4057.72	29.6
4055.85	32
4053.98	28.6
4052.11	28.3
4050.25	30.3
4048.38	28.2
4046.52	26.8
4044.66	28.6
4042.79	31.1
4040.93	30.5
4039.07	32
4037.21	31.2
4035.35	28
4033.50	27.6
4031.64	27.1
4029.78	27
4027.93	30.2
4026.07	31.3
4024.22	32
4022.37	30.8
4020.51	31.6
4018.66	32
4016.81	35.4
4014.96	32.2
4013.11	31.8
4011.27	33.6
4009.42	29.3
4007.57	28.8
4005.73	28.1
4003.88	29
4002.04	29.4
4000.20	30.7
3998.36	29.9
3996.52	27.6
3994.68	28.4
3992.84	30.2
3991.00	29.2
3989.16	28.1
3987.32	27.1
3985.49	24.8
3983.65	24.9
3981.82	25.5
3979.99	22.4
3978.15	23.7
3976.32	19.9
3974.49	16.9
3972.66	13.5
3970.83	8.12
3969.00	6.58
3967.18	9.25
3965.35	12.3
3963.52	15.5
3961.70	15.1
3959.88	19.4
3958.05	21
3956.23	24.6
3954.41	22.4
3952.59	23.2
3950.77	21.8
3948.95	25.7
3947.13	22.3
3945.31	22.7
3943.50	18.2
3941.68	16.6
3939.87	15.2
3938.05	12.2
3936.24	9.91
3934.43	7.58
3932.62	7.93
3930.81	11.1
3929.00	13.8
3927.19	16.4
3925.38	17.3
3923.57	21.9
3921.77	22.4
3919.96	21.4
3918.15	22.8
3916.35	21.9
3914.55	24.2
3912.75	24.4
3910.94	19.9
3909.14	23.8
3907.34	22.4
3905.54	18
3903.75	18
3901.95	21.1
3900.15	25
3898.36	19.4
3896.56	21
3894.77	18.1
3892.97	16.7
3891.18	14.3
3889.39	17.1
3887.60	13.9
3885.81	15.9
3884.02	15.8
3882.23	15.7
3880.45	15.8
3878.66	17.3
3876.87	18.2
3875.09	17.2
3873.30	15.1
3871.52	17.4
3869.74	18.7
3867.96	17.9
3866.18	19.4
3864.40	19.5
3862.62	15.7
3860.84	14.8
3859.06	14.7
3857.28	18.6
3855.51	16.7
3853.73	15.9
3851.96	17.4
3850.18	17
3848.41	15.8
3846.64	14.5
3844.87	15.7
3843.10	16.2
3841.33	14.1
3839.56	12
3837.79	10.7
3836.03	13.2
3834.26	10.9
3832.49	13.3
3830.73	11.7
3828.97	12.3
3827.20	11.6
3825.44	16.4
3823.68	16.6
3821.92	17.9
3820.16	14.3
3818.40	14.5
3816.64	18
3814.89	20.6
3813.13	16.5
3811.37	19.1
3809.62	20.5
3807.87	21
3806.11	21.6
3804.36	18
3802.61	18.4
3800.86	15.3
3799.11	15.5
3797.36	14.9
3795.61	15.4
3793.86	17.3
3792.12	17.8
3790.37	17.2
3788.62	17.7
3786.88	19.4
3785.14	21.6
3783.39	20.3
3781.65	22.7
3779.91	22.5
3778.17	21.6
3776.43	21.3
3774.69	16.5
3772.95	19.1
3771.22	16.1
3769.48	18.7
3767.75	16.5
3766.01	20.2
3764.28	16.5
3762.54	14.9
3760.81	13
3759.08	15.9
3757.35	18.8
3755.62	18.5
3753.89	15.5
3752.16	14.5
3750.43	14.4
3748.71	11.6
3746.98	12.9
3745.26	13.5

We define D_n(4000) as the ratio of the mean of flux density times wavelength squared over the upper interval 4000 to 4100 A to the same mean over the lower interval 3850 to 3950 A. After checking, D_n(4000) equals 1.81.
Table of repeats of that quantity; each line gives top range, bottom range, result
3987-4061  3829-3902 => 1.99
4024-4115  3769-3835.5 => 1.94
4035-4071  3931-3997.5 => 1.58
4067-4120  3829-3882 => 2.16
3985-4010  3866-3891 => 1.83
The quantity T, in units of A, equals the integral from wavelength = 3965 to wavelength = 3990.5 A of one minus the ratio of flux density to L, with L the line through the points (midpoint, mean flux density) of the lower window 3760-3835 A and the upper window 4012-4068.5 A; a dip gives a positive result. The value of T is 7.28 A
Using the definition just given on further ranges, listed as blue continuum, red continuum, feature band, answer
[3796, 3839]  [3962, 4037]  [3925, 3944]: 7.8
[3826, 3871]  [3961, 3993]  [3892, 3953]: -4.7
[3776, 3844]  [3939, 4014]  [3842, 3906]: 6.6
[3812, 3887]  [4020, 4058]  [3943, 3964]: 2.0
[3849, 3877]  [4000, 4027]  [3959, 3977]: 8.9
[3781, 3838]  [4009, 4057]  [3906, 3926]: 1.0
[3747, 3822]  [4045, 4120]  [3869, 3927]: 8.2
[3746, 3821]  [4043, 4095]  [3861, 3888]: 5.8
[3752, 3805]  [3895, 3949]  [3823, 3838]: 4.2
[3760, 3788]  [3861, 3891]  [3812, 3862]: 7.0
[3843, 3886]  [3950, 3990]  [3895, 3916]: -4.4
